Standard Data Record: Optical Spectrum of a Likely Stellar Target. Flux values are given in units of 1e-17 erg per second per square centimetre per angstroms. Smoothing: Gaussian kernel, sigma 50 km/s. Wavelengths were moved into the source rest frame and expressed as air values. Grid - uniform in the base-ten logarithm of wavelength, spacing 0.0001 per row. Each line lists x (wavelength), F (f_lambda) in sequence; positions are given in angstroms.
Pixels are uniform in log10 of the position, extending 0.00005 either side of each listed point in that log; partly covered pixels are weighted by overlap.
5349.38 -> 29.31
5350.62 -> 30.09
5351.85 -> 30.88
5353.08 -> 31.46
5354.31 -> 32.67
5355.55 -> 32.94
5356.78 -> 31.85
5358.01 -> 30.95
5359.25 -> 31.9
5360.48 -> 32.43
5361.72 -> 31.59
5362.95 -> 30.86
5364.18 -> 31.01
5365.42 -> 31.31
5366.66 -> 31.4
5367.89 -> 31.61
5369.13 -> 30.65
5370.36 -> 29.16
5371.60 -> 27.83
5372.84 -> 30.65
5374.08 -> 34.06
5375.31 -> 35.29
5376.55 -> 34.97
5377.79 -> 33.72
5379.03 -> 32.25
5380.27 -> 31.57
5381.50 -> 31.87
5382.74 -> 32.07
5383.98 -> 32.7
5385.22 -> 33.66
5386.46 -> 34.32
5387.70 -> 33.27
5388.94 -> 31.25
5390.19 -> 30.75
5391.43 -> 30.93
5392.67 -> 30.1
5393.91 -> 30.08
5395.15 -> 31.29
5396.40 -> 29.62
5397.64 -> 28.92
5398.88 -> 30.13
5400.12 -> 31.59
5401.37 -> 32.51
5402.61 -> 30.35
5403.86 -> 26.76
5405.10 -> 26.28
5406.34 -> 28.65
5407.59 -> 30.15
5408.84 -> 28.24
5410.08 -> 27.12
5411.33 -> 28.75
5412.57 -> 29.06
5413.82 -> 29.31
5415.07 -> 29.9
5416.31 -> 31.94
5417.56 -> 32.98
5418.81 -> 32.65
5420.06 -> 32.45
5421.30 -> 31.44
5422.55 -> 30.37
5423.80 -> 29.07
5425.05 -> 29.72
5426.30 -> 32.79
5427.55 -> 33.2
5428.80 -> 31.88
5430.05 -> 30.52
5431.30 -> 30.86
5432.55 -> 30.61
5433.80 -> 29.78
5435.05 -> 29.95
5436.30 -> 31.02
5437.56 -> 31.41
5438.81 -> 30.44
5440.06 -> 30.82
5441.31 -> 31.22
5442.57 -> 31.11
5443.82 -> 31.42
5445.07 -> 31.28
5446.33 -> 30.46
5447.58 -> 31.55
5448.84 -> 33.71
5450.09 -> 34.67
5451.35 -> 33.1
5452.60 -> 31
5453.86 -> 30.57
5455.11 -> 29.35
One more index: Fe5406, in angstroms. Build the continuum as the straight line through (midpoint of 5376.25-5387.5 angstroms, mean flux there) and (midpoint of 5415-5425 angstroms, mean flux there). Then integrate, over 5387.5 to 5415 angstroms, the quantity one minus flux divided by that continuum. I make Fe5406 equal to 2.08 angstroms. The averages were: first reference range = 33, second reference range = 31.3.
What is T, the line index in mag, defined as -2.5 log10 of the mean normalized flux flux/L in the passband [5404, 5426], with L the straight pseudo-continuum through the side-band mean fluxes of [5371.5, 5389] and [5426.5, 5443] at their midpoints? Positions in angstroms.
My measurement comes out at 0.06 mag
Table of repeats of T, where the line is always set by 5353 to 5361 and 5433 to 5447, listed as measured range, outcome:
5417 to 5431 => -0.02 mag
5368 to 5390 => -0.02 mag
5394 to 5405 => 0.05 mag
